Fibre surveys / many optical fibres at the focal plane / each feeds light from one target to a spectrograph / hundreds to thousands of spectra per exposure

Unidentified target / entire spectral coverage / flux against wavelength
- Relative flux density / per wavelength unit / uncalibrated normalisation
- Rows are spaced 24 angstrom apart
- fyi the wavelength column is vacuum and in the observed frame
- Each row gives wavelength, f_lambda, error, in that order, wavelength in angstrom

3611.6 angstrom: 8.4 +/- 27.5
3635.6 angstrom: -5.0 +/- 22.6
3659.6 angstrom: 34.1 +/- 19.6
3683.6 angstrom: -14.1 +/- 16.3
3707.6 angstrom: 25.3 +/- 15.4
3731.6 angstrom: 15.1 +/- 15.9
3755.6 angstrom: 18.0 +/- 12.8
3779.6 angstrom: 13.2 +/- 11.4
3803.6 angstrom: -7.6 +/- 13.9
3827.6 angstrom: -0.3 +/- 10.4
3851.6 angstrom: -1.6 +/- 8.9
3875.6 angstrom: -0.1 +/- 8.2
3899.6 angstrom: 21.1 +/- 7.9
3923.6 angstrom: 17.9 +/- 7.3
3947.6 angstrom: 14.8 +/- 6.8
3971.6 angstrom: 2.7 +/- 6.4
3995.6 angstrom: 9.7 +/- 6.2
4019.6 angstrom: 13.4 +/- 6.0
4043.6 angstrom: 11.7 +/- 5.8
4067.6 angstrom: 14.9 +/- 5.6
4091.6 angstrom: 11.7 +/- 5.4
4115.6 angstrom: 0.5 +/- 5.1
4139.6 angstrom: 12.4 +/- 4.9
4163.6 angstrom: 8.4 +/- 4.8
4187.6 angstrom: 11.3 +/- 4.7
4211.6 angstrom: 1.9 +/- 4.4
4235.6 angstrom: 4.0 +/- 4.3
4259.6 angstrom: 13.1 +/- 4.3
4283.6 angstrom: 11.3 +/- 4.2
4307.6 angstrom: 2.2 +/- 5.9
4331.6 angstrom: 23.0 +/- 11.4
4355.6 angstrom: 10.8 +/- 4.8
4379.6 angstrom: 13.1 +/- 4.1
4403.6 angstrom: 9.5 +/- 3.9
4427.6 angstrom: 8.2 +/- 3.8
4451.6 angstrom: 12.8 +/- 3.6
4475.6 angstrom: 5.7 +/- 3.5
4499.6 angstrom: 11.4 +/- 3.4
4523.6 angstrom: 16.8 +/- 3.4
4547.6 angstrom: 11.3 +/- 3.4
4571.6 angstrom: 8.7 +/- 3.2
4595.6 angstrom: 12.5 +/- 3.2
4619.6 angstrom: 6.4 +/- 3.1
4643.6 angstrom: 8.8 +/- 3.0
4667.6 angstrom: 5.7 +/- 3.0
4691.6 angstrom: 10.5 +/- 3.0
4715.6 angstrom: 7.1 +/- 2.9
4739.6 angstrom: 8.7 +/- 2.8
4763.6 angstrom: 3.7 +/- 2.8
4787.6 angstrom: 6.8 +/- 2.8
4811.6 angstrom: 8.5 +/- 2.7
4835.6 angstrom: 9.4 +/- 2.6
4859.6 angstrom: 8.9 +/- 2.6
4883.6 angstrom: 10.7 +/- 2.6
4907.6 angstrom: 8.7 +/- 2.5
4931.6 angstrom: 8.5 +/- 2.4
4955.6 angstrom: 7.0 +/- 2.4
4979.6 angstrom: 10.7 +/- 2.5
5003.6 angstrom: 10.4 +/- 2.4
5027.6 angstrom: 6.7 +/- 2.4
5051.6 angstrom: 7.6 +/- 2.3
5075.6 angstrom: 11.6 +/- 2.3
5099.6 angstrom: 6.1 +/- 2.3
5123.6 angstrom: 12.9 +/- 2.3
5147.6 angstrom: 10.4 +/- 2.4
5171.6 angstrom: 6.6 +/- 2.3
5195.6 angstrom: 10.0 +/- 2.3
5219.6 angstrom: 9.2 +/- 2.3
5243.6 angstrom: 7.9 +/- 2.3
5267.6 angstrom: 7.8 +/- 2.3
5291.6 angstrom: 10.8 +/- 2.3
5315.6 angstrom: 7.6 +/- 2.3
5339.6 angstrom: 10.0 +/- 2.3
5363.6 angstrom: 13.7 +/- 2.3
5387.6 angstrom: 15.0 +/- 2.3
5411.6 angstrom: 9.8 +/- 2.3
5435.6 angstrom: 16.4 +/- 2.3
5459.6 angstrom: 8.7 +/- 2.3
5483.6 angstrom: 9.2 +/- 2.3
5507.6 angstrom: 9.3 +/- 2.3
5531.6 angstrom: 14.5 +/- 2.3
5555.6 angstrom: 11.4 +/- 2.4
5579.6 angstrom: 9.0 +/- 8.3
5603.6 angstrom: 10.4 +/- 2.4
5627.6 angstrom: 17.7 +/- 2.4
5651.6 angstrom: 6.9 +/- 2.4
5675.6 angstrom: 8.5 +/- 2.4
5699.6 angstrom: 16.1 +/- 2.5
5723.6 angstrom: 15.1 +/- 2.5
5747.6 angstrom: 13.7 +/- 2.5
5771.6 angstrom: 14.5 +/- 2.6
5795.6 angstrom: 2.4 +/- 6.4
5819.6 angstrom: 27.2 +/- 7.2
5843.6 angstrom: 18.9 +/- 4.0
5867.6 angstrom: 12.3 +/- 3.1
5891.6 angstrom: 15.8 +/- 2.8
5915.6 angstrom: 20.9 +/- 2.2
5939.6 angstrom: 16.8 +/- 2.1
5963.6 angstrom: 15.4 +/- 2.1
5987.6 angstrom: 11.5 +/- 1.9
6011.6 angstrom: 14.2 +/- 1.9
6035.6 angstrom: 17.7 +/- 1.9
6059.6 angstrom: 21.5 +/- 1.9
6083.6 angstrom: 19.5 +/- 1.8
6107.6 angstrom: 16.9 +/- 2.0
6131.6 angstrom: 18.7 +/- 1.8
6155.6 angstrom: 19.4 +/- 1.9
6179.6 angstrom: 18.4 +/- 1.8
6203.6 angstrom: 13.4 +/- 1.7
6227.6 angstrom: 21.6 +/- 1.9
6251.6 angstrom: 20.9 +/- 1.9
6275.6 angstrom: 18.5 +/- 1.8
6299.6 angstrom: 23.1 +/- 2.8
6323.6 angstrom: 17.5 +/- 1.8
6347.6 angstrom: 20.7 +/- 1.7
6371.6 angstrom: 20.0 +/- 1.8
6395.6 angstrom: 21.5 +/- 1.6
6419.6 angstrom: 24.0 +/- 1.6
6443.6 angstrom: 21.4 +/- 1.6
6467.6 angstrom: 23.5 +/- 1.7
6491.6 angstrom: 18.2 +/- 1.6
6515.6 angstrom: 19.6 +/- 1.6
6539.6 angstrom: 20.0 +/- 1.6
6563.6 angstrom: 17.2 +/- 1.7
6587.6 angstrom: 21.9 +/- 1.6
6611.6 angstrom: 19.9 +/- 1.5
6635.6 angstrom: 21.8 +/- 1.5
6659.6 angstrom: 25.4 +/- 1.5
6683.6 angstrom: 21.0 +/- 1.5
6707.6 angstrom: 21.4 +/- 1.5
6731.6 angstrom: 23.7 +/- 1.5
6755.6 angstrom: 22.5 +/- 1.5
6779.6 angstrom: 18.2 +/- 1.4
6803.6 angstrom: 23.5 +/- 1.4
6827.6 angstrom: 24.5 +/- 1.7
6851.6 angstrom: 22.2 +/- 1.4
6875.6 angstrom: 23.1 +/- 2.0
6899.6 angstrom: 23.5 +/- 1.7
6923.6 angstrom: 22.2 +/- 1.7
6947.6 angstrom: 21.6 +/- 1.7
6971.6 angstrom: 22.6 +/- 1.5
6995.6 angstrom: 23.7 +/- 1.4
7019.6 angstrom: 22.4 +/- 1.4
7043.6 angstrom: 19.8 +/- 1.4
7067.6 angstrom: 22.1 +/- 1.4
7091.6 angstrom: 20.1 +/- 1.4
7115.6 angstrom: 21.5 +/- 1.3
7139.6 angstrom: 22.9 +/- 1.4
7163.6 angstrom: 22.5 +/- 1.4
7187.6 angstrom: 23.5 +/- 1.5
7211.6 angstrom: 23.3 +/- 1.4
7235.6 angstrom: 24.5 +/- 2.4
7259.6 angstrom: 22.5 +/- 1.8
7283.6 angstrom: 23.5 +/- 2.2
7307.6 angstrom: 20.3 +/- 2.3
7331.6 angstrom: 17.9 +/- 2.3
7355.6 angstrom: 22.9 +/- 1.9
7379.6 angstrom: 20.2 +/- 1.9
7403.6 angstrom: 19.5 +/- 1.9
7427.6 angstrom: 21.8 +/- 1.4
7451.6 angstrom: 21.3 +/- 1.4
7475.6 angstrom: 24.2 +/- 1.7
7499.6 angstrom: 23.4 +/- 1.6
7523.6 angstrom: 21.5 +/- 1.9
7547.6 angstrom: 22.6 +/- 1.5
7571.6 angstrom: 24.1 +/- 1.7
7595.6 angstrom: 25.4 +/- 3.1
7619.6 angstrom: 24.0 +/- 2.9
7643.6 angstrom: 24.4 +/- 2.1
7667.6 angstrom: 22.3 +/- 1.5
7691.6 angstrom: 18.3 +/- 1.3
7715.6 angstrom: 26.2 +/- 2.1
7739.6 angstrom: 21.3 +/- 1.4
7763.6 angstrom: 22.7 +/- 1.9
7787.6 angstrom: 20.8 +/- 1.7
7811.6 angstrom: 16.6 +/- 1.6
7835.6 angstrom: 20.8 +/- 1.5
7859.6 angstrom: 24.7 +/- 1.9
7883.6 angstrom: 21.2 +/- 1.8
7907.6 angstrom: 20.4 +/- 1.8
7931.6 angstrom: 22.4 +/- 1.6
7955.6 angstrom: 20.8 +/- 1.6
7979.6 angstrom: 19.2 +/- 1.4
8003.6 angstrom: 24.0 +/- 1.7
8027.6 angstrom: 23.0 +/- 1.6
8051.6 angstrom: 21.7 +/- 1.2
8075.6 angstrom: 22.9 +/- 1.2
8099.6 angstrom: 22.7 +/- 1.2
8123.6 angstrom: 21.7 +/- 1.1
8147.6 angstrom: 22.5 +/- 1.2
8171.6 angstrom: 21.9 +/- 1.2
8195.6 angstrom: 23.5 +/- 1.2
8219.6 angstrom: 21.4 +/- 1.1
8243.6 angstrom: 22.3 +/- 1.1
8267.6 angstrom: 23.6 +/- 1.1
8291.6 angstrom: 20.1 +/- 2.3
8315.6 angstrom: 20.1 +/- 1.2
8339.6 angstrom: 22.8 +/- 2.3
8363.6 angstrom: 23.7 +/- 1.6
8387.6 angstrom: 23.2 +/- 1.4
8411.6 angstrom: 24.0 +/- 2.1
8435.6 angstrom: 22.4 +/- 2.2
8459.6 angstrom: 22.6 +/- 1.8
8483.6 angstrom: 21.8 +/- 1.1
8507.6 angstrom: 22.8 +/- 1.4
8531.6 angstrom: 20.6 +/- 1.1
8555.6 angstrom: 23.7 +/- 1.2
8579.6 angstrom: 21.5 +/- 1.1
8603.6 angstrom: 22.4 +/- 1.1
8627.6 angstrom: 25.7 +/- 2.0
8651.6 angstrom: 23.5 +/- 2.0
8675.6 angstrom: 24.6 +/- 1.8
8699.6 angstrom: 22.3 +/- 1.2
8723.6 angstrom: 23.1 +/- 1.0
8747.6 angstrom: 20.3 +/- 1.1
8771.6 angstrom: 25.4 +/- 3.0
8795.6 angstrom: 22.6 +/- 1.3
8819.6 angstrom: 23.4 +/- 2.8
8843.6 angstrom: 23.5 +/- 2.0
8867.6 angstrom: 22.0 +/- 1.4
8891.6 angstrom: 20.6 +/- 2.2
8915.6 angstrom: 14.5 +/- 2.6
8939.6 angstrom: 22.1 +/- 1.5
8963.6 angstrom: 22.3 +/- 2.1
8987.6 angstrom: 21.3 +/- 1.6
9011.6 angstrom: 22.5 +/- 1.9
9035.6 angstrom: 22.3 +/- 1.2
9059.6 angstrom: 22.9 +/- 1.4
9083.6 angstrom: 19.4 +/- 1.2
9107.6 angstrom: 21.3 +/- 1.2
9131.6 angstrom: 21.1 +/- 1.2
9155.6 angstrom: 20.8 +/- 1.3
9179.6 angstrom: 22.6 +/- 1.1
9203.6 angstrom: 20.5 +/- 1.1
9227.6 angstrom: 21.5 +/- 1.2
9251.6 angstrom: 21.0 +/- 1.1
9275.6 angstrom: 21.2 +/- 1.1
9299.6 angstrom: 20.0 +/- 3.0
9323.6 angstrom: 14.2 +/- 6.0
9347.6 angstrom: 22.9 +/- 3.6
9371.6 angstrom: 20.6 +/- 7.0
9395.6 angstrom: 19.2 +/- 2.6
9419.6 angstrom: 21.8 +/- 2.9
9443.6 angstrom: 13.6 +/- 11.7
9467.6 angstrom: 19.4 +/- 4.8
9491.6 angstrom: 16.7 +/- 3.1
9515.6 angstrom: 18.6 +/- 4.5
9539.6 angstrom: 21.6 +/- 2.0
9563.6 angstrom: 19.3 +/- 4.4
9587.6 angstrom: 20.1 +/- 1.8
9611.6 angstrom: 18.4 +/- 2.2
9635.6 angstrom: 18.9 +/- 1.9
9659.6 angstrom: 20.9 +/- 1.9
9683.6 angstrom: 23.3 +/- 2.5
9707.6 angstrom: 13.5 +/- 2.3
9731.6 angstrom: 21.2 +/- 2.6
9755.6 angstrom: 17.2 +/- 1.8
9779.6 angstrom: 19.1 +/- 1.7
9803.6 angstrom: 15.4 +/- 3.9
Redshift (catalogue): 0.510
